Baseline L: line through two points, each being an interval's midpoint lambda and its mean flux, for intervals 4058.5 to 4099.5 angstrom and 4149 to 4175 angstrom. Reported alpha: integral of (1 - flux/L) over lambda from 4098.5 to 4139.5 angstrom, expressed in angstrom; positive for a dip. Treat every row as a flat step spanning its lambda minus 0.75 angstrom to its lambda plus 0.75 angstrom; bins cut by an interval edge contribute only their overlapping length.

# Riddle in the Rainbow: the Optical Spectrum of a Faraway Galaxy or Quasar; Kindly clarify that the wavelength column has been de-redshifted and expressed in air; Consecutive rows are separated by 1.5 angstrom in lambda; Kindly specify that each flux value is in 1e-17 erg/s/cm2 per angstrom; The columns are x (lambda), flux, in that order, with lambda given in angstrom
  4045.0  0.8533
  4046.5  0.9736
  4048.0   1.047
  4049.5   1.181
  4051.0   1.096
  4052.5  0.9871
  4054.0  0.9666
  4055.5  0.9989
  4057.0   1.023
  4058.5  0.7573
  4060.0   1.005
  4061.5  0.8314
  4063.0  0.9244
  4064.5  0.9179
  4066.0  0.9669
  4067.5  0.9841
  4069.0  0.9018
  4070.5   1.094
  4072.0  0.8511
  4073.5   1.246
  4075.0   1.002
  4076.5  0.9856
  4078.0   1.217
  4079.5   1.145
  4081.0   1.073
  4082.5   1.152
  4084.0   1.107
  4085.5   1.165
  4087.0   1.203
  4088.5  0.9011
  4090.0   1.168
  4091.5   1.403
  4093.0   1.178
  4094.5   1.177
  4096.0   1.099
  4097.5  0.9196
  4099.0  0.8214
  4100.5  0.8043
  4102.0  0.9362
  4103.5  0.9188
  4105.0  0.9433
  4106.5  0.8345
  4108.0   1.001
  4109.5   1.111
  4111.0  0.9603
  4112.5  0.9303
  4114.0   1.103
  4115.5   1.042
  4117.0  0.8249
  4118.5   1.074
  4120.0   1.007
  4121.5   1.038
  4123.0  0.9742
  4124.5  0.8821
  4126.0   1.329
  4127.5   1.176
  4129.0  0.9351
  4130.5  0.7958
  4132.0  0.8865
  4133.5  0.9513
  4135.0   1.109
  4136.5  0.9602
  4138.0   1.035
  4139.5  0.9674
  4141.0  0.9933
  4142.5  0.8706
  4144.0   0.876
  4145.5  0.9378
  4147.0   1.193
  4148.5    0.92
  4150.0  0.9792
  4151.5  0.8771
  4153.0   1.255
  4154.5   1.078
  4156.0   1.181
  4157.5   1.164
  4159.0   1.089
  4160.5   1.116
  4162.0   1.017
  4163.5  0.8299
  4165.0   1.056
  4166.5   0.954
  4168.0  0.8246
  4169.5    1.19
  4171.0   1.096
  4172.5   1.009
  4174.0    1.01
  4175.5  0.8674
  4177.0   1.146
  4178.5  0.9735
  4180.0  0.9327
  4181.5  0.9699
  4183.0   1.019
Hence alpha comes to 2.6 angstrom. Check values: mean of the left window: 1.05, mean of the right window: 1.04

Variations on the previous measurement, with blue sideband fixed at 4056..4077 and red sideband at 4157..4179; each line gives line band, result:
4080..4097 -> -2.9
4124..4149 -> 0.3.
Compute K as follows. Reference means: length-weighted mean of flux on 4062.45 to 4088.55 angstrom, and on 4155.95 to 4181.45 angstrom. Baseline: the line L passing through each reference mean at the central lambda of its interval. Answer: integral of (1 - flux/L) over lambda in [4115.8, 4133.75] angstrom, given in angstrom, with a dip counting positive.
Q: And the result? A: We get 0.8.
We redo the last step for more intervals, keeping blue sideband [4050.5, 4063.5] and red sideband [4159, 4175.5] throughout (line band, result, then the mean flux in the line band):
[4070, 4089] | -2.5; 1.09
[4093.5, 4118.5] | 0.2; 0.97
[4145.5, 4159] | -1.0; 1.07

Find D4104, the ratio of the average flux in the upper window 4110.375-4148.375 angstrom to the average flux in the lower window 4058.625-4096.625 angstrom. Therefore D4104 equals 0.9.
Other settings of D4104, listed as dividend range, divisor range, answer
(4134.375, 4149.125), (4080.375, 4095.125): 0.85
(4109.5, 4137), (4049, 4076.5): 1.02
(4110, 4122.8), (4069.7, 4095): 0.89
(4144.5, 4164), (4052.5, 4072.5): 1.11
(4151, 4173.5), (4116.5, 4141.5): 1.05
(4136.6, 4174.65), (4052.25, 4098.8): 0.98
